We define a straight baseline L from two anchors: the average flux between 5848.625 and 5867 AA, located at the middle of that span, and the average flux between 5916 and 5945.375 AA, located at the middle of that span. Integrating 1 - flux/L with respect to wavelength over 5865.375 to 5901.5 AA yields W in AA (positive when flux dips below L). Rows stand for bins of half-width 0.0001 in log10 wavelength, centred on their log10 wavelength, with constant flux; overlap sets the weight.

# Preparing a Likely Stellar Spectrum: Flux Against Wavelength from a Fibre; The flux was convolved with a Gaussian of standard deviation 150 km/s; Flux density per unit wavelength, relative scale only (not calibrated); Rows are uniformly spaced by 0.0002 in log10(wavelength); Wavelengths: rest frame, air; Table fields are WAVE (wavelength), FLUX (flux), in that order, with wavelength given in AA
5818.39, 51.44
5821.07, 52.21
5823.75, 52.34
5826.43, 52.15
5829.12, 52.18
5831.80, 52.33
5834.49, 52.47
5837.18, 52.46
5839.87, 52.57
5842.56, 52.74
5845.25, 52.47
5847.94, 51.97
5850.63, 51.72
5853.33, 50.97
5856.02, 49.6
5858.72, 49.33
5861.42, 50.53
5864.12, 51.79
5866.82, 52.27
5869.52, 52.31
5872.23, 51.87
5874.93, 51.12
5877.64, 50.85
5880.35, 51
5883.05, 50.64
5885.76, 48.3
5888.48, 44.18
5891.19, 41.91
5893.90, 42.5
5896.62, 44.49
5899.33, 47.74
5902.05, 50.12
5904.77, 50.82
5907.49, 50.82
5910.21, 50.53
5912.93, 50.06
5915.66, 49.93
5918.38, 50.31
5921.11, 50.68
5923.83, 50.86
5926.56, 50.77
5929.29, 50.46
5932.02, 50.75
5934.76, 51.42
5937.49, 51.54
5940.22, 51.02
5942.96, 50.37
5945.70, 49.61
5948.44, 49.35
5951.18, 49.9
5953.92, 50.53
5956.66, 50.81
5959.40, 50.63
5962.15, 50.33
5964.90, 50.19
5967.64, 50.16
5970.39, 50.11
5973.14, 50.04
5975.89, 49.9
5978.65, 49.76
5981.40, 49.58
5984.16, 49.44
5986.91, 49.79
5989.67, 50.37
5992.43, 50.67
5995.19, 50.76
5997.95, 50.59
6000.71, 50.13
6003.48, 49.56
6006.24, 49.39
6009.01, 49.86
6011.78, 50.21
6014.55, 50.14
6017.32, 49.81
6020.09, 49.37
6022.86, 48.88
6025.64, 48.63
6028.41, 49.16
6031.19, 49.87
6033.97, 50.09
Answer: 1.7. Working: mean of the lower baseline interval 50.8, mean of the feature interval 48.4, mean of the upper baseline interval 50.7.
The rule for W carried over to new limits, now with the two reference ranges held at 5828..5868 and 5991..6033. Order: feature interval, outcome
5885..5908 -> 2.0 AA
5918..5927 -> 0.0 AA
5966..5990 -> 0.1 AA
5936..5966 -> 0.1 AA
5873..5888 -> 0.4 AA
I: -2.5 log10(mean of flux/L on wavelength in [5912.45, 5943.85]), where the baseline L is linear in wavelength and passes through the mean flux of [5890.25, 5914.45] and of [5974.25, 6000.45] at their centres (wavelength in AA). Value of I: -0.049 mag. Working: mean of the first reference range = 47.8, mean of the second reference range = 50.1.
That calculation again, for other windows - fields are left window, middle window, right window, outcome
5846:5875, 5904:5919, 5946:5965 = 0.01 mag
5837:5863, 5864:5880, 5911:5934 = -0.01 mag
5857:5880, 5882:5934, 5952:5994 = 0.04 mag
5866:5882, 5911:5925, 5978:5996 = 0.01 mag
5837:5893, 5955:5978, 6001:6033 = -0.01 mag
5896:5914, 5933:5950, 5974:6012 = -0.02 mag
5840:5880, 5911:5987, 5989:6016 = 0.01 mag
